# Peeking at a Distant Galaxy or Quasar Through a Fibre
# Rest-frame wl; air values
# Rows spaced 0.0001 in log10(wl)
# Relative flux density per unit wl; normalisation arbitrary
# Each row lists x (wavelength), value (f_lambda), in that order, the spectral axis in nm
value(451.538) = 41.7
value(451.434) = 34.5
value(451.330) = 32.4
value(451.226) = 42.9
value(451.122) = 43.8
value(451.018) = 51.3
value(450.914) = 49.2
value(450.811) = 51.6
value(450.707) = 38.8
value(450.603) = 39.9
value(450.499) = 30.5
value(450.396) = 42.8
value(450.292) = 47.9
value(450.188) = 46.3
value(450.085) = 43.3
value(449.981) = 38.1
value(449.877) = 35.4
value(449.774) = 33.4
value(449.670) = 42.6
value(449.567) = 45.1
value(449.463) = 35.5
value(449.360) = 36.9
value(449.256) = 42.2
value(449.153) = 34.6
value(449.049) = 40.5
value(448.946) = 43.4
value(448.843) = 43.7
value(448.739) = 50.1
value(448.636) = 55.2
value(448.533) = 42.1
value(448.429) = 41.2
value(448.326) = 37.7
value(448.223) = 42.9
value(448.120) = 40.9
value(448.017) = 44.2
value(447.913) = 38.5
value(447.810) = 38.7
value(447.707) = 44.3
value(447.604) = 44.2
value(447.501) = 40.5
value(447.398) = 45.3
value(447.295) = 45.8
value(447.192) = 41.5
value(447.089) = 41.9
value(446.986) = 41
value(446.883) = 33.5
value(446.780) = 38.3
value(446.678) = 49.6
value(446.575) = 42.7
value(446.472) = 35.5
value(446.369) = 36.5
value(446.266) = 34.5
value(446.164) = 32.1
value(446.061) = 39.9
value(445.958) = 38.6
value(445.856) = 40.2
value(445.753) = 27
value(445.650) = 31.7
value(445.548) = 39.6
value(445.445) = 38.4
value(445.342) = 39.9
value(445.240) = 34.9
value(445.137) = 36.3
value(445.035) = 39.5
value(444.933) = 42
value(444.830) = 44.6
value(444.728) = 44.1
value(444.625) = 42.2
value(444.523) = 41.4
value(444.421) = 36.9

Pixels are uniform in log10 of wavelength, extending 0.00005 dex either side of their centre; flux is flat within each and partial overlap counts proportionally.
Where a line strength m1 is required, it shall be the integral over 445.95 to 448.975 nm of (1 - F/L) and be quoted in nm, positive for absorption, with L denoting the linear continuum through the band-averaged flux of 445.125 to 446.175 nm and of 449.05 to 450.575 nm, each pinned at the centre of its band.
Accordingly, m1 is -0.30 nm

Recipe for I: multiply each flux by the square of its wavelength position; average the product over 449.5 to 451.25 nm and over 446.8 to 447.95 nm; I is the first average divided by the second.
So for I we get 1.04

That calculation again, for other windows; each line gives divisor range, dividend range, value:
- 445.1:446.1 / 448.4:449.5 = 1.18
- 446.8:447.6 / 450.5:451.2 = 1.09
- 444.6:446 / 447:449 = 1.14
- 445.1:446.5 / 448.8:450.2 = 1.12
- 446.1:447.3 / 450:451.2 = 1.14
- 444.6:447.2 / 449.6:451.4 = 1.10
